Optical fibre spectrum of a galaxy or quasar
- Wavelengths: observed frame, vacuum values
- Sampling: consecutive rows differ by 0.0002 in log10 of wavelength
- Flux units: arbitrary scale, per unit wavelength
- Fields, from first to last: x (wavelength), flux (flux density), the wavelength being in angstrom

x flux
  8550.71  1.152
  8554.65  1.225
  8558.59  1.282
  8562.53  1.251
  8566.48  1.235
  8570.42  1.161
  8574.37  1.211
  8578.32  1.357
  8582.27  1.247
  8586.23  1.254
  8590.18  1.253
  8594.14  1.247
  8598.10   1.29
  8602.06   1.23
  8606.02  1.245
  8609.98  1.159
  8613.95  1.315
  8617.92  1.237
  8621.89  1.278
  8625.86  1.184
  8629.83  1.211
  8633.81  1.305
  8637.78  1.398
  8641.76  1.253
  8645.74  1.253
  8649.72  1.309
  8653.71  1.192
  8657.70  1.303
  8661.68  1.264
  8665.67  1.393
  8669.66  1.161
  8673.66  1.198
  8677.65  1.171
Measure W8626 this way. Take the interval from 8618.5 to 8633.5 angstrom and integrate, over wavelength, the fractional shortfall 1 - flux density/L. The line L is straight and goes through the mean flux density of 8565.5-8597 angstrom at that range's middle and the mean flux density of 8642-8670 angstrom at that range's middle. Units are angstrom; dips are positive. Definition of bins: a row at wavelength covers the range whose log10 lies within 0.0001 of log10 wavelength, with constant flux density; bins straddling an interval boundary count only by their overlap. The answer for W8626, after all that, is 0.3 angstrom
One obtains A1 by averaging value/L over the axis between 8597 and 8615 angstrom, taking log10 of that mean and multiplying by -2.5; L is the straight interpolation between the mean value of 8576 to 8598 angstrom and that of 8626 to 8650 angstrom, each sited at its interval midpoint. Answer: 0.03 mag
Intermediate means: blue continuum 1.27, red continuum 1.28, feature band 1.24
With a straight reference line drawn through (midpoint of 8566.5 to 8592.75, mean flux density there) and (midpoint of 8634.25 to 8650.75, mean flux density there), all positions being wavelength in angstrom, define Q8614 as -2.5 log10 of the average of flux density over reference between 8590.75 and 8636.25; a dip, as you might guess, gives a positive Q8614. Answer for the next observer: 0.03 mag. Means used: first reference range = 1.25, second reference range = 1.3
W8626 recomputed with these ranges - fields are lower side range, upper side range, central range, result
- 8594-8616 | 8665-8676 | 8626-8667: -1.5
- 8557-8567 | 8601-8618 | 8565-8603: 0.0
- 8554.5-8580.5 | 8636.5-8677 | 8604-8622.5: 0.2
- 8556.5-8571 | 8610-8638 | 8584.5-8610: 0.1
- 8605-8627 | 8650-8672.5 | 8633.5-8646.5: -0.6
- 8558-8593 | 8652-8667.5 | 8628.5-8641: -0.3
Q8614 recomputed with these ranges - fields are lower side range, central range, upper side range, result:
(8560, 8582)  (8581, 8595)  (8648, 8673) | 0.00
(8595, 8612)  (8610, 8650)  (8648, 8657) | -0.02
